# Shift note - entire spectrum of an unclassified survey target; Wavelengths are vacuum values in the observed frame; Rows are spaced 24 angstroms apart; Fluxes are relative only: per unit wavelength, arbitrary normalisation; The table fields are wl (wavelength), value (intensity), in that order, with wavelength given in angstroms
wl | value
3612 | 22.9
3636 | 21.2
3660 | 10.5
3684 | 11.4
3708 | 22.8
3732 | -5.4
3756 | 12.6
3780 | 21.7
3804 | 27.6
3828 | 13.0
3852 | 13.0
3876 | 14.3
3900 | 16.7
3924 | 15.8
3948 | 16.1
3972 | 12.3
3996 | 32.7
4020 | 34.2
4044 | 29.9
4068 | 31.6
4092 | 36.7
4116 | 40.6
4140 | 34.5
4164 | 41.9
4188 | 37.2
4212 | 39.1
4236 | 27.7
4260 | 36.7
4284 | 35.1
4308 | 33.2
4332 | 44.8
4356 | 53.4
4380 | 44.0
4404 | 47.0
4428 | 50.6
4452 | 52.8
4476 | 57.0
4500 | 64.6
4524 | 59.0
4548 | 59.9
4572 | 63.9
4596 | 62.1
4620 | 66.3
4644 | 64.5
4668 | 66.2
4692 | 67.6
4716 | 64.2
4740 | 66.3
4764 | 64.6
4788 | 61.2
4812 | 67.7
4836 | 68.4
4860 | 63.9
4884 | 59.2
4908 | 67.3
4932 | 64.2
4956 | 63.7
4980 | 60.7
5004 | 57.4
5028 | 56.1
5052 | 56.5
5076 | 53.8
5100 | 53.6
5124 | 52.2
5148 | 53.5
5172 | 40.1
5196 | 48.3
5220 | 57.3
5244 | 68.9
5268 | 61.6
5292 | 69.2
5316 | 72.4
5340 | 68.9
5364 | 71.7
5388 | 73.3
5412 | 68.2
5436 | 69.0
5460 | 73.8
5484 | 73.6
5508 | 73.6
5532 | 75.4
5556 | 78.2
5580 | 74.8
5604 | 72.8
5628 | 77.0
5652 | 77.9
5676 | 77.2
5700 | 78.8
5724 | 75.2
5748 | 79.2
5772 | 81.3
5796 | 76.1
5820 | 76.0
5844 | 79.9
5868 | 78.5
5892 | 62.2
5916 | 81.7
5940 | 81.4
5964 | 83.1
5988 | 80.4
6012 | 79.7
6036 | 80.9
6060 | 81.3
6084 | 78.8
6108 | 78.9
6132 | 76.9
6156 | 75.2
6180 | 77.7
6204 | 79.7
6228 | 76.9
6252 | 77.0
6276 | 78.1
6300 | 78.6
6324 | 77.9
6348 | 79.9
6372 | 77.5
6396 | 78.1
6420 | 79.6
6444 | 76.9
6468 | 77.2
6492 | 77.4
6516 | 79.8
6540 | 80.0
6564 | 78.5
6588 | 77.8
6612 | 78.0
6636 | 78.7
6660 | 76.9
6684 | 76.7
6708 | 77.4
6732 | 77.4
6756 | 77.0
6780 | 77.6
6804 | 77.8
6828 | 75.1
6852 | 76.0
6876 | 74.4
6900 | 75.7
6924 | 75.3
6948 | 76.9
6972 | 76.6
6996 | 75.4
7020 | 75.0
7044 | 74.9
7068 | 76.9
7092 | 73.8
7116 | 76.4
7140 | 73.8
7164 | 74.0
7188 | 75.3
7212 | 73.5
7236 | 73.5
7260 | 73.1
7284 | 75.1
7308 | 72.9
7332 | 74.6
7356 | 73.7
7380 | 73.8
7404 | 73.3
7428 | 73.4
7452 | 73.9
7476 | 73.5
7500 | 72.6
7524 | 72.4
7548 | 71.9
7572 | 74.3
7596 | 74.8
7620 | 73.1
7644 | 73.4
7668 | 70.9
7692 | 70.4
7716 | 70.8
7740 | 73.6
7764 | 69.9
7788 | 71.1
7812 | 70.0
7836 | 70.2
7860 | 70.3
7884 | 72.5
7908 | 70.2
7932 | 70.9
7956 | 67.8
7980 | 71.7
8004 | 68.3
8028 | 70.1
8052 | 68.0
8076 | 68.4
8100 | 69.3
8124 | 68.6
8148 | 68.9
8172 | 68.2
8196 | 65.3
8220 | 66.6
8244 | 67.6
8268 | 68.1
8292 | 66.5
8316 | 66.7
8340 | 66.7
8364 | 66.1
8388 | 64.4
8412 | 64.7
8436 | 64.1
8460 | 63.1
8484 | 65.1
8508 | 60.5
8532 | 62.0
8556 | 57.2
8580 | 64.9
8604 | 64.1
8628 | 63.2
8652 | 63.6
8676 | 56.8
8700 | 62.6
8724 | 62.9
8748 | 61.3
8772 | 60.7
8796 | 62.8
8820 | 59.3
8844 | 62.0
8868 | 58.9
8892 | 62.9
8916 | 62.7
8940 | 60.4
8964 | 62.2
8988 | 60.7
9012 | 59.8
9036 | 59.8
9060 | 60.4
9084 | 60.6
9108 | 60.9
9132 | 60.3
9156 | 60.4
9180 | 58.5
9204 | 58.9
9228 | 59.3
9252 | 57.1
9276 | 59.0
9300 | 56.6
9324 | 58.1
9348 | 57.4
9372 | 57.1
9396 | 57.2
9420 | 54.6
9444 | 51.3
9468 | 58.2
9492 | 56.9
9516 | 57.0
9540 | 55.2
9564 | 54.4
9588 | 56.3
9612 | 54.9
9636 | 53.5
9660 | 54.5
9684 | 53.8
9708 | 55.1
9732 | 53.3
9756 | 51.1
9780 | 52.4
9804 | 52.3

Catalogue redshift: 0.00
